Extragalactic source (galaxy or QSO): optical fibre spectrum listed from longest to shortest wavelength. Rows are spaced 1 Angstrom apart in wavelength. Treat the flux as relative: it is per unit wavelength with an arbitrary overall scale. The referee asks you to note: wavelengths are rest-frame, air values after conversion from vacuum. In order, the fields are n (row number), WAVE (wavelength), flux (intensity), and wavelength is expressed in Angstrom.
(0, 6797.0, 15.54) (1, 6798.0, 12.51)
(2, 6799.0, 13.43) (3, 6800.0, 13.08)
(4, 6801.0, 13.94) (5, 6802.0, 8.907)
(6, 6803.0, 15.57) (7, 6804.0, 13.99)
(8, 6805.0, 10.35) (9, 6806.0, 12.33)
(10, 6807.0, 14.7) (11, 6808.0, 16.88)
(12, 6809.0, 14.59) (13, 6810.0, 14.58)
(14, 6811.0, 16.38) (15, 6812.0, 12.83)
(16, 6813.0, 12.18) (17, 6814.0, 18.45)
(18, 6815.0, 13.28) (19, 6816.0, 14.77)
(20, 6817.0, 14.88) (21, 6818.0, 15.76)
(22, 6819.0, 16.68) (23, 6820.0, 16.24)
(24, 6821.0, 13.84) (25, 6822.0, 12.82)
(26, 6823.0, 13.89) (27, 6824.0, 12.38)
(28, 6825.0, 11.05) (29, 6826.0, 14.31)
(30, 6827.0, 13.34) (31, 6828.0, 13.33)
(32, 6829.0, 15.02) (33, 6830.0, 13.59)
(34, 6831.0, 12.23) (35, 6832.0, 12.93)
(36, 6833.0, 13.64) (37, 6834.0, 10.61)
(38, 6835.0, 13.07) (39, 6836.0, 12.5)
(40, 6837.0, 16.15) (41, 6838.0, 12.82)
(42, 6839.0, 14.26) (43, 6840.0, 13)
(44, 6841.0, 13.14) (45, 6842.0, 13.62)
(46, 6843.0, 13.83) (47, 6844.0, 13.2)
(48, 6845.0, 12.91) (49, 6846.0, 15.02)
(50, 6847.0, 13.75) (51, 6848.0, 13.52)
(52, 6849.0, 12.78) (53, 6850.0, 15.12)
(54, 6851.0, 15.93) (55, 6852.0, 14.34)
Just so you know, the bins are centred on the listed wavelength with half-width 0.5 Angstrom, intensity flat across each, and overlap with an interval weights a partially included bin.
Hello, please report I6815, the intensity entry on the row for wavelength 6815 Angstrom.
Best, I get 13.28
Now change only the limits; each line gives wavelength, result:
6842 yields 13.62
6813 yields 12.18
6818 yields 15.76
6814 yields 18.45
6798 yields 12.51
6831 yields 12.23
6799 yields 13.43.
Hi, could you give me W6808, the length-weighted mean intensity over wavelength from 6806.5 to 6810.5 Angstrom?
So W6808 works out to 15.2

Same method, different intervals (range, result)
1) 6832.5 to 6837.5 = 13.2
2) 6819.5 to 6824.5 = 13.8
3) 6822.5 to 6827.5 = 13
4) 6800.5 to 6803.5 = 12.8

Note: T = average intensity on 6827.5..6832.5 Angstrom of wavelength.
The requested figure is 13.4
